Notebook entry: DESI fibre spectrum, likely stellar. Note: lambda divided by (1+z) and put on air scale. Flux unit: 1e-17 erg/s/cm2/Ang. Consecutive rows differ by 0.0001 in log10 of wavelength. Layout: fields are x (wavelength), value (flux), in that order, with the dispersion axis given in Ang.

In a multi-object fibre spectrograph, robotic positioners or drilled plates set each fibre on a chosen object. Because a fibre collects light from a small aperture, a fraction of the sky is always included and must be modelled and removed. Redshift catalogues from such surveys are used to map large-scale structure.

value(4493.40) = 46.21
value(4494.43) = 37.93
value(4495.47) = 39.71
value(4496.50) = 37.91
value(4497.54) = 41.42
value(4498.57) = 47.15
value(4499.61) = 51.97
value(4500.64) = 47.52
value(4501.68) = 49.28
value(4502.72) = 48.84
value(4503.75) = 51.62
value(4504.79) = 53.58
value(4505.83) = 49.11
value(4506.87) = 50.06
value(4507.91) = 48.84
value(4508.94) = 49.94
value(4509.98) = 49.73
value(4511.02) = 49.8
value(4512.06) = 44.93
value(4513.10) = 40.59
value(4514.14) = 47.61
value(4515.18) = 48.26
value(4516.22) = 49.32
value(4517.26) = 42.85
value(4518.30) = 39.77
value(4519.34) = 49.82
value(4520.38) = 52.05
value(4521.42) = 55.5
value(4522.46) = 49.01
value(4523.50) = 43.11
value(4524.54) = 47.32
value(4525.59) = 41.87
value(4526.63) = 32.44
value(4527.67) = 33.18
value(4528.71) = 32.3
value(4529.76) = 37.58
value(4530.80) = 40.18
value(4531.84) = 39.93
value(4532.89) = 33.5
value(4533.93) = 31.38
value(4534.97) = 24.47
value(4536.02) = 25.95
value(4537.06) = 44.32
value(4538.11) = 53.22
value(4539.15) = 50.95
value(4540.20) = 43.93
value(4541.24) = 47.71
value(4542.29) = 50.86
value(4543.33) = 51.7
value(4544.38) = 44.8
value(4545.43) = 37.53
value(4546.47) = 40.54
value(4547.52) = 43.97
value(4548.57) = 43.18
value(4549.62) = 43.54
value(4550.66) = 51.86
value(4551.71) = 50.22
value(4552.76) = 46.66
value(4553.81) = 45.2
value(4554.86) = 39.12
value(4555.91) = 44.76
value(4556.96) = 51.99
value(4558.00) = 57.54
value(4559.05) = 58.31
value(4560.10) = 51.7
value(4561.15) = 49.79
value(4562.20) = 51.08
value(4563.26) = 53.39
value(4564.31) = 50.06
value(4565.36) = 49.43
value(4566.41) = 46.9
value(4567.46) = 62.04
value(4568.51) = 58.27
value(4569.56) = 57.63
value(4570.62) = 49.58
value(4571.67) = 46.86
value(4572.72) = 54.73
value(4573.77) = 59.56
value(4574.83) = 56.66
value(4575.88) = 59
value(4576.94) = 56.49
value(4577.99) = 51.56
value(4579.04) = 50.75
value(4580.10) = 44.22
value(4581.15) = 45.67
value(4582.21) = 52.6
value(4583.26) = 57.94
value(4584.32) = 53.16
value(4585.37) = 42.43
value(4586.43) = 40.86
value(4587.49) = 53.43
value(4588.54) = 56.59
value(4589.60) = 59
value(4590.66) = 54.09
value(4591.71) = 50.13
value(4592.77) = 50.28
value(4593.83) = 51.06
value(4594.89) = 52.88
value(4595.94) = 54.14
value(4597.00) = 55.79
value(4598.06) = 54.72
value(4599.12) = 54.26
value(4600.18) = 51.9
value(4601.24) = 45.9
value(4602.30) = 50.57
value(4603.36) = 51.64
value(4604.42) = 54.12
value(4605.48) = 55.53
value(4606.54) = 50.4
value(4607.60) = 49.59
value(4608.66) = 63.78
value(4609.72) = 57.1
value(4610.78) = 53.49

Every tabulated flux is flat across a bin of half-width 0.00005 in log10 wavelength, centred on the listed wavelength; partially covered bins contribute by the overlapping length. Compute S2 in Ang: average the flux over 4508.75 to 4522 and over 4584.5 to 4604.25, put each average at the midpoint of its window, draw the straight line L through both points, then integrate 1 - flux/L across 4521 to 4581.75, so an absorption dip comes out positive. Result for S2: 3.38 Ang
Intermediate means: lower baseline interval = 47.6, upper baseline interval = 51.7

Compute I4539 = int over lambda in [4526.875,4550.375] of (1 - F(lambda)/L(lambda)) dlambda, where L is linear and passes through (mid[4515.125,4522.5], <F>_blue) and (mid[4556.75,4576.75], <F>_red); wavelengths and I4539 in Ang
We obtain 4.7 Ang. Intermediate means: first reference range 48.3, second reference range 54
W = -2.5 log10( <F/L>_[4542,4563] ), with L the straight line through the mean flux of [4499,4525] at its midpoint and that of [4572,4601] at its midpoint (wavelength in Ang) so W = 0.07 mag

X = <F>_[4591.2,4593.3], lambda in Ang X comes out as 50.1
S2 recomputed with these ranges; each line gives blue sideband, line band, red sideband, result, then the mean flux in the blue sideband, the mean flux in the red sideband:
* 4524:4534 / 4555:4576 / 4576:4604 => -3.29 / 37.2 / 51.7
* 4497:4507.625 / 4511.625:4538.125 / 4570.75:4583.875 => 4.66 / 49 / 52.9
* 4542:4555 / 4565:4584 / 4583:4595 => -1.54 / 45.4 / 51.6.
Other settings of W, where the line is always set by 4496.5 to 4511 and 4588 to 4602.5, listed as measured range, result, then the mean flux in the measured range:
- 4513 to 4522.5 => 0.04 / 47.7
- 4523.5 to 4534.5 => 0.32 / 37.2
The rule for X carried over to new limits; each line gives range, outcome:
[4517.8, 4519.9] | 45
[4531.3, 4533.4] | 36.7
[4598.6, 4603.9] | 50.8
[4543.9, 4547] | 40.9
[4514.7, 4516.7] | 48.8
